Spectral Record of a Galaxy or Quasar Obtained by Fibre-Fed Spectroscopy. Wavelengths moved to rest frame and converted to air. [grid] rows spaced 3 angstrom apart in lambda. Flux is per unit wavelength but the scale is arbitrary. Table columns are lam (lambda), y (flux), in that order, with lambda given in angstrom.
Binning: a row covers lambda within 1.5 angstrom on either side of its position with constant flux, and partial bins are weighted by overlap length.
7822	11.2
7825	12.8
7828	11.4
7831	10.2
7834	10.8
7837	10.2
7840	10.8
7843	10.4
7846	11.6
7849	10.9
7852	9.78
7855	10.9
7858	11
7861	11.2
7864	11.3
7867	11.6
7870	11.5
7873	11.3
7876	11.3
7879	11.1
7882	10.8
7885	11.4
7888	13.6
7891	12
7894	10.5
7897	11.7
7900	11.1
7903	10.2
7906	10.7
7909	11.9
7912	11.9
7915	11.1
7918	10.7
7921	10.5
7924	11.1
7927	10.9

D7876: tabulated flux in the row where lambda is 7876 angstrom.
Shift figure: 11.3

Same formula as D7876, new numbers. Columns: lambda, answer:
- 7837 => 10.2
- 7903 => 10.2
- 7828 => 11.4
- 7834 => 10.8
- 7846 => 11.6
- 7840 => 10.8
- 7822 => 11.2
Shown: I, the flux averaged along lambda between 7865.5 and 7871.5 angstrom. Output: 11.5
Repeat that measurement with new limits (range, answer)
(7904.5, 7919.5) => 11.3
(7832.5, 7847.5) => 10.8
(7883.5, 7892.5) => 12.3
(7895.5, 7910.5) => 11.1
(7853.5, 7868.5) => 11.2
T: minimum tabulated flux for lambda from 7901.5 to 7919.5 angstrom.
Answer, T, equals 10.2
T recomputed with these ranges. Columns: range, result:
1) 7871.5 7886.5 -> 10.8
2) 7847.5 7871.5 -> 9.78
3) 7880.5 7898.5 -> 10.5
